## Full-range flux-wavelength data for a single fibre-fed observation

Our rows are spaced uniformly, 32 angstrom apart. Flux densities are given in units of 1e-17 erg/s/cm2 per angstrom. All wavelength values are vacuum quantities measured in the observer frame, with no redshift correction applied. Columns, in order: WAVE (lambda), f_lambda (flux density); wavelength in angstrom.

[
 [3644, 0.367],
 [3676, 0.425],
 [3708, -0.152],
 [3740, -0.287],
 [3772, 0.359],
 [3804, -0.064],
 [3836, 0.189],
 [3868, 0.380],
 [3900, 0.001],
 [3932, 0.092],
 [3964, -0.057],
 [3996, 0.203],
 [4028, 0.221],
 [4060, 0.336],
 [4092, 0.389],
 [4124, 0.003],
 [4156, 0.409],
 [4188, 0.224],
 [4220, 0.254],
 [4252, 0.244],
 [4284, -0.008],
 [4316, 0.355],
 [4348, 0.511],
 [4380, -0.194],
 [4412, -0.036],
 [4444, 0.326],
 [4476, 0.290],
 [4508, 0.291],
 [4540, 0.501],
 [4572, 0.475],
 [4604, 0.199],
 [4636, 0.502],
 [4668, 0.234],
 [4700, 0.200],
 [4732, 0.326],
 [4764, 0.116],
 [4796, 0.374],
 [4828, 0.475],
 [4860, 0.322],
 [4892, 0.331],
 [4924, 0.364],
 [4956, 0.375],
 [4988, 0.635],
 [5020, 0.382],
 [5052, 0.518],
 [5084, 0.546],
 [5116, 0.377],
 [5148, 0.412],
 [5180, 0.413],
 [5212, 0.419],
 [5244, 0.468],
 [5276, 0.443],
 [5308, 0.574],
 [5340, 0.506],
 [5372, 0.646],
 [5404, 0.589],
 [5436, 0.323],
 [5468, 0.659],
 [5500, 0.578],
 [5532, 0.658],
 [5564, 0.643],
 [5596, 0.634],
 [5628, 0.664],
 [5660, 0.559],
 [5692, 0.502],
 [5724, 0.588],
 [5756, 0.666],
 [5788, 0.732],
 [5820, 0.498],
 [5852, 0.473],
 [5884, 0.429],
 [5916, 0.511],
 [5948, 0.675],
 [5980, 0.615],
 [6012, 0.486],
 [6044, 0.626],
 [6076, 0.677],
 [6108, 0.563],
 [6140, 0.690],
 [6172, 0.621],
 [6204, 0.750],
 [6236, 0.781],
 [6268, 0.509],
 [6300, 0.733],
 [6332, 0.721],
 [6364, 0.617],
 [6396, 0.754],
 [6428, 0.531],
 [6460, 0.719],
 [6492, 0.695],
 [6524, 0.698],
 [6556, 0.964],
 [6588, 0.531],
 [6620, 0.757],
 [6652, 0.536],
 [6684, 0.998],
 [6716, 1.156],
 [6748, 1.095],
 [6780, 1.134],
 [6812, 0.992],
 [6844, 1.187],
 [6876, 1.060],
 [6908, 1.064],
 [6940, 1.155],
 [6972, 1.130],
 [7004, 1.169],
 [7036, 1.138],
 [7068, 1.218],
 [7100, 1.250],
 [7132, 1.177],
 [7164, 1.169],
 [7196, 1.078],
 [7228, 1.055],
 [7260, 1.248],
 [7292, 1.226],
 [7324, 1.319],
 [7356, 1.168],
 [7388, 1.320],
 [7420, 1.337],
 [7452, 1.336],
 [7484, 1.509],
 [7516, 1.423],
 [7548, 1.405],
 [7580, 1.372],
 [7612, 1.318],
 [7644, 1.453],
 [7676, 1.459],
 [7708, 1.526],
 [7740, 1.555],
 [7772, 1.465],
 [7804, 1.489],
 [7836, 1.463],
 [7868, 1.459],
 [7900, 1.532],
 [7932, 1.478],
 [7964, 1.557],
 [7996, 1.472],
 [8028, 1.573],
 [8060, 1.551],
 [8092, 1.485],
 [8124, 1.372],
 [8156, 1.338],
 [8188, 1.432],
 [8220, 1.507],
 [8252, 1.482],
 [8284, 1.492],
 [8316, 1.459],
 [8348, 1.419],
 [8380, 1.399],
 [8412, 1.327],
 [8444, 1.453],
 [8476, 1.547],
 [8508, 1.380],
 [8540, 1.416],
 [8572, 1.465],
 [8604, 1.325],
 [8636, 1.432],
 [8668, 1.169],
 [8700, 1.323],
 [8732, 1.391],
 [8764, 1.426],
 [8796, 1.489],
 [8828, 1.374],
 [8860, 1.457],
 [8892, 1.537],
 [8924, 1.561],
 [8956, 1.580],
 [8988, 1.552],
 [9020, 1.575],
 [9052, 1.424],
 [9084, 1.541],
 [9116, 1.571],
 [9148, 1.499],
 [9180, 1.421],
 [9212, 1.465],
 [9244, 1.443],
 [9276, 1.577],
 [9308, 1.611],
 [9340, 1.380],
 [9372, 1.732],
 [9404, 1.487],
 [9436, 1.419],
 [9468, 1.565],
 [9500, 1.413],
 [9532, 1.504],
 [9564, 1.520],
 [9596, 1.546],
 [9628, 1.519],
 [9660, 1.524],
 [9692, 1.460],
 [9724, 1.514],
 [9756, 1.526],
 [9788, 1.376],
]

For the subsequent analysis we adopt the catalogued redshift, 0.67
